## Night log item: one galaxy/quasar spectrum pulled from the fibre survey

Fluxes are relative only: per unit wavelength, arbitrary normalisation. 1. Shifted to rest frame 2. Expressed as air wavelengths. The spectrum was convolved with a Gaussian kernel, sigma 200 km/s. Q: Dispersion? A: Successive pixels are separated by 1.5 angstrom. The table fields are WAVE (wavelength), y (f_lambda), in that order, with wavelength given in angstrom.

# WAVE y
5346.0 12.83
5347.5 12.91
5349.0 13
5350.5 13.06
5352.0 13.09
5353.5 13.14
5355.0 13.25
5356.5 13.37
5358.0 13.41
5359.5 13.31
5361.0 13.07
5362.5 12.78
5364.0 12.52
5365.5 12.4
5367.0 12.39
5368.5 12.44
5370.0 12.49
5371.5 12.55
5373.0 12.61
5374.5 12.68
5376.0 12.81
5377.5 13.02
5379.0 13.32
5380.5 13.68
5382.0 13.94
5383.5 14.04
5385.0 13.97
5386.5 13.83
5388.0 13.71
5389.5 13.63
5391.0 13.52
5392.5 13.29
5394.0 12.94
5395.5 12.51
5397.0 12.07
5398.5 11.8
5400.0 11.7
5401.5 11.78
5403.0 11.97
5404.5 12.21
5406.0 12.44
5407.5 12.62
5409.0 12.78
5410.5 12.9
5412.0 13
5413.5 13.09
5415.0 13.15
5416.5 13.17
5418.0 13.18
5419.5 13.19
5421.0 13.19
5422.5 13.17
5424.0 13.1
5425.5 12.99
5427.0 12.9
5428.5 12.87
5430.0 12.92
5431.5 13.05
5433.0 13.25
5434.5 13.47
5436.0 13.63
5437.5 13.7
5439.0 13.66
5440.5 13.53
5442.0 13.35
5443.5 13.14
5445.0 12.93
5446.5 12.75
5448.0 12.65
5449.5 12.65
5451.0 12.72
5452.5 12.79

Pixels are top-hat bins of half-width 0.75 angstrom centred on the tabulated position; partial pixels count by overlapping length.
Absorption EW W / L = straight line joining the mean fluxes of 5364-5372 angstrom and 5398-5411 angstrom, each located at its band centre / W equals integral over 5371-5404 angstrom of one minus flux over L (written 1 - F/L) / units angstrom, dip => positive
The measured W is -1.7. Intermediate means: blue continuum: 12.5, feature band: 13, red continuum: 12.2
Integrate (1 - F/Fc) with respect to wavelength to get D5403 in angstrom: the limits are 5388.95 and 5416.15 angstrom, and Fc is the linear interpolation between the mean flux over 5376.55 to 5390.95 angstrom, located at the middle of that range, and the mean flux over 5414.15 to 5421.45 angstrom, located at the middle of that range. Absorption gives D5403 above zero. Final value 1.5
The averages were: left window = 13.7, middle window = 12.6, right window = 13.2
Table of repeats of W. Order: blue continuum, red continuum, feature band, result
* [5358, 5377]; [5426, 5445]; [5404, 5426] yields 0.2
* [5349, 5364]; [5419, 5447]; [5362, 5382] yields 0.5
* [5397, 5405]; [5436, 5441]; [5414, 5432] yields -0.2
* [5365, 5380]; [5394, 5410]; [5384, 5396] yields -1.0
